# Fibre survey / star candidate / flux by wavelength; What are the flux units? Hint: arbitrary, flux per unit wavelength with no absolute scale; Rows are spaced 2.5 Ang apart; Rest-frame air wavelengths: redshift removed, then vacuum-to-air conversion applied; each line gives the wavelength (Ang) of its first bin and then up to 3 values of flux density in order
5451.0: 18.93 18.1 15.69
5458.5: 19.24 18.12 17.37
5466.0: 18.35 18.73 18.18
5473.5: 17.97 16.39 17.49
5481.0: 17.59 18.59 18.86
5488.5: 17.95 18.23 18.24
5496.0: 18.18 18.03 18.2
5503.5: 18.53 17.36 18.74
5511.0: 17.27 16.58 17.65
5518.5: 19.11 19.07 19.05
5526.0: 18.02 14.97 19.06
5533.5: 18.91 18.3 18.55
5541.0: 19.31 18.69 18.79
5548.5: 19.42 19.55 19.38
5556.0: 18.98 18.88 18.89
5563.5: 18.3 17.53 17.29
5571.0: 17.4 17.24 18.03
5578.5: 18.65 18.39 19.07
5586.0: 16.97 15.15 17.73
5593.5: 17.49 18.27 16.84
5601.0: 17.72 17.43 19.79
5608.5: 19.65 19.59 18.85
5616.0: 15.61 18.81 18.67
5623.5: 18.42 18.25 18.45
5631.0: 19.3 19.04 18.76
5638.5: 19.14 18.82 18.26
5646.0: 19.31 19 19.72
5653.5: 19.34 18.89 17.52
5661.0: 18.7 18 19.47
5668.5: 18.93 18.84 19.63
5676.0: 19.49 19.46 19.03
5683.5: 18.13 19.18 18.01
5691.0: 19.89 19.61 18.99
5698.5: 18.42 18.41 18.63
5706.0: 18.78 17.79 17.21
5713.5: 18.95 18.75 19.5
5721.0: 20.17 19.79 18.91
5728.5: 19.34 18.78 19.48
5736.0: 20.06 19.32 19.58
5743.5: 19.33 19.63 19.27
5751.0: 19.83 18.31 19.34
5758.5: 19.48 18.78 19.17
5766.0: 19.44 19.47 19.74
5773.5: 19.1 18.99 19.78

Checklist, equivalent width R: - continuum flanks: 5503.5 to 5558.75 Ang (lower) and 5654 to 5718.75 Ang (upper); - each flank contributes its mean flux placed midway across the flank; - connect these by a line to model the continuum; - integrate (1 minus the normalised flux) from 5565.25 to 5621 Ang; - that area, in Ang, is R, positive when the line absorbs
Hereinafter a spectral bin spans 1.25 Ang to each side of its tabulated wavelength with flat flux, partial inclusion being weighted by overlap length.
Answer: 2.0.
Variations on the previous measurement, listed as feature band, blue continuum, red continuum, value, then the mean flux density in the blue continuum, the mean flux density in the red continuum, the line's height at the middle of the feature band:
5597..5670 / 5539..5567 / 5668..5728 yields 1.1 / 18.9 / 18.9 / 18.9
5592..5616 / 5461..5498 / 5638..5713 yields 0.4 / 18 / 18.8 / 18.5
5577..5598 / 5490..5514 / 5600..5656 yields 0.9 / 18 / 18.7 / 18.5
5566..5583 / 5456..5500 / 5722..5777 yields 0.6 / 18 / 19.3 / 18.5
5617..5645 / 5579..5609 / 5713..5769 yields -0.7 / 17.9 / 19.3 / 18.2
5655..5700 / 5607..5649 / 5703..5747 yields 0.0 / 18.7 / 19.1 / 18.9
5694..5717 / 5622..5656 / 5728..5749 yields 0.9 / 18.9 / 19.4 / 19.3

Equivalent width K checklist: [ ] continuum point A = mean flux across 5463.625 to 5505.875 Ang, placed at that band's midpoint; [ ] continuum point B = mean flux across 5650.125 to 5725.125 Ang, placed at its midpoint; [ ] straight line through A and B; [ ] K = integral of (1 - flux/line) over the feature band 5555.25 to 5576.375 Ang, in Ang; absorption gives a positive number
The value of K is 0.4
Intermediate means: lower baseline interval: 18.1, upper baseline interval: 18.9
